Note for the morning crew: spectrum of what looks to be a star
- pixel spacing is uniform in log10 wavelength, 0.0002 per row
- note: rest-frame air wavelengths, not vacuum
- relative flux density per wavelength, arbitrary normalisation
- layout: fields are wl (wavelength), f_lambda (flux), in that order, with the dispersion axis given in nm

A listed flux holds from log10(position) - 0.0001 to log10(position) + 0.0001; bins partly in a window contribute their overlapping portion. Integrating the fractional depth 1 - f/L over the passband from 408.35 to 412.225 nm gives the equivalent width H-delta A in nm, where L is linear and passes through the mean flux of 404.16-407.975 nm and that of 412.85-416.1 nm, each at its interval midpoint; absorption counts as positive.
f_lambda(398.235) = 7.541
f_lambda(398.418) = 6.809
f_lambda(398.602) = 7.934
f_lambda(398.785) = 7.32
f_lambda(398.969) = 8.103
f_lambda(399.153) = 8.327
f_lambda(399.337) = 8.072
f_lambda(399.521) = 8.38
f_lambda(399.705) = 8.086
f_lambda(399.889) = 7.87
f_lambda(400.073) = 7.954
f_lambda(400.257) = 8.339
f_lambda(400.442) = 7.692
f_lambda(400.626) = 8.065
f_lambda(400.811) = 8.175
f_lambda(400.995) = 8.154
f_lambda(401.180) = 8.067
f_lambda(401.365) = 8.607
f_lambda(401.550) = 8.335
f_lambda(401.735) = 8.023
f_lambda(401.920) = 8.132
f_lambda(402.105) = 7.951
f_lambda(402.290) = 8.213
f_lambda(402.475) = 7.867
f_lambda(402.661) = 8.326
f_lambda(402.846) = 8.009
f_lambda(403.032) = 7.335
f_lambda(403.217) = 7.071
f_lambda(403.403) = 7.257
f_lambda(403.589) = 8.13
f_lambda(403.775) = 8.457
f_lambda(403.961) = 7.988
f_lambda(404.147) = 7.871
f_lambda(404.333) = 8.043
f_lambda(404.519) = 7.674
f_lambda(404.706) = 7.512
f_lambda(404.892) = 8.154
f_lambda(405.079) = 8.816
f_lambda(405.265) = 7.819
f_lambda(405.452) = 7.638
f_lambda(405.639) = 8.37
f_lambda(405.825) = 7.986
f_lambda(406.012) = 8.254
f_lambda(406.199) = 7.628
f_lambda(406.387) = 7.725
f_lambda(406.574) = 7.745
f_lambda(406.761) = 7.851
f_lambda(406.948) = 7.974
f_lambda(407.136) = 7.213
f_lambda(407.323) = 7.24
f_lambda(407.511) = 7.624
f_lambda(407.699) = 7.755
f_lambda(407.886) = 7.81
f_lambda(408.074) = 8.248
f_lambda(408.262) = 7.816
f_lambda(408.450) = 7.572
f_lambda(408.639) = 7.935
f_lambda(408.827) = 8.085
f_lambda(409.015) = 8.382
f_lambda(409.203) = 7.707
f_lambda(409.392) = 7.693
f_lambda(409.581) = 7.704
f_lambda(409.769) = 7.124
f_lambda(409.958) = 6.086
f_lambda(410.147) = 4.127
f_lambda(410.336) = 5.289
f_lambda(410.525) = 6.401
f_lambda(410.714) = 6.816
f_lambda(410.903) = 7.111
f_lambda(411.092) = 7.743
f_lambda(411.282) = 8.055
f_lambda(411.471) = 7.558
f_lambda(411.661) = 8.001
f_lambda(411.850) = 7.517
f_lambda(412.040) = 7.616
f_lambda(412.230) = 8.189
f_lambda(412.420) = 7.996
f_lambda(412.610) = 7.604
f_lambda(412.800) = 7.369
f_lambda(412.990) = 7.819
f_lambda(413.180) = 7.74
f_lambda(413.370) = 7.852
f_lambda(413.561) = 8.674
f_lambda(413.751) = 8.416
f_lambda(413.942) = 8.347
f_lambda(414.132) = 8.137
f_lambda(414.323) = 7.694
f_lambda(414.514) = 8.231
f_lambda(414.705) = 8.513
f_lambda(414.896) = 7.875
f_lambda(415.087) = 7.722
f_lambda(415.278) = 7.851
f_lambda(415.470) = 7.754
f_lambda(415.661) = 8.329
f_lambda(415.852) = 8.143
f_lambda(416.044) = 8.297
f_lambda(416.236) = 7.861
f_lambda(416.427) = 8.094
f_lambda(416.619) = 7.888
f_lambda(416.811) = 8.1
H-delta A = 0.34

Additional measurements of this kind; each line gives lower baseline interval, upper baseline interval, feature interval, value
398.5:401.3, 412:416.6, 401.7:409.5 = 0.14 nm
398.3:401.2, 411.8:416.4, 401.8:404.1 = 0.02 nm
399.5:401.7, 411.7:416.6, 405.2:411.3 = 0.45 nm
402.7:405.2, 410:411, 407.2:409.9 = -0.50 nm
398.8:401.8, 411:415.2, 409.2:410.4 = 0.23 nm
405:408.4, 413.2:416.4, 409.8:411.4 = 0.30 nm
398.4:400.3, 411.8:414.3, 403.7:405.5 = -0.01 nm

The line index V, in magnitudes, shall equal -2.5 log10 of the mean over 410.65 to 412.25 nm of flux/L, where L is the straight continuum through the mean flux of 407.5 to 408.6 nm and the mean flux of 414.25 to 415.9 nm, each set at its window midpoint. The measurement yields 0.042 mag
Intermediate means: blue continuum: 7.82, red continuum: 8.01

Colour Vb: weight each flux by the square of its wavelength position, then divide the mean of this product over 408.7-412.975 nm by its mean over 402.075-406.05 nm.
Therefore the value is 0.95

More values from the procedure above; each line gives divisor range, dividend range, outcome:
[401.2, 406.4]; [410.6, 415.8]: 1.03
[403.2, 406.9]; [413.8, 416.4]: 1.07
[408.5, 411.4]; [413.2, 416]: 1.17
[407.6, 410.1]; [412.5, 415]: 1.08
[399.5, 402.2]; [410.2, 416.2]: 1.01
